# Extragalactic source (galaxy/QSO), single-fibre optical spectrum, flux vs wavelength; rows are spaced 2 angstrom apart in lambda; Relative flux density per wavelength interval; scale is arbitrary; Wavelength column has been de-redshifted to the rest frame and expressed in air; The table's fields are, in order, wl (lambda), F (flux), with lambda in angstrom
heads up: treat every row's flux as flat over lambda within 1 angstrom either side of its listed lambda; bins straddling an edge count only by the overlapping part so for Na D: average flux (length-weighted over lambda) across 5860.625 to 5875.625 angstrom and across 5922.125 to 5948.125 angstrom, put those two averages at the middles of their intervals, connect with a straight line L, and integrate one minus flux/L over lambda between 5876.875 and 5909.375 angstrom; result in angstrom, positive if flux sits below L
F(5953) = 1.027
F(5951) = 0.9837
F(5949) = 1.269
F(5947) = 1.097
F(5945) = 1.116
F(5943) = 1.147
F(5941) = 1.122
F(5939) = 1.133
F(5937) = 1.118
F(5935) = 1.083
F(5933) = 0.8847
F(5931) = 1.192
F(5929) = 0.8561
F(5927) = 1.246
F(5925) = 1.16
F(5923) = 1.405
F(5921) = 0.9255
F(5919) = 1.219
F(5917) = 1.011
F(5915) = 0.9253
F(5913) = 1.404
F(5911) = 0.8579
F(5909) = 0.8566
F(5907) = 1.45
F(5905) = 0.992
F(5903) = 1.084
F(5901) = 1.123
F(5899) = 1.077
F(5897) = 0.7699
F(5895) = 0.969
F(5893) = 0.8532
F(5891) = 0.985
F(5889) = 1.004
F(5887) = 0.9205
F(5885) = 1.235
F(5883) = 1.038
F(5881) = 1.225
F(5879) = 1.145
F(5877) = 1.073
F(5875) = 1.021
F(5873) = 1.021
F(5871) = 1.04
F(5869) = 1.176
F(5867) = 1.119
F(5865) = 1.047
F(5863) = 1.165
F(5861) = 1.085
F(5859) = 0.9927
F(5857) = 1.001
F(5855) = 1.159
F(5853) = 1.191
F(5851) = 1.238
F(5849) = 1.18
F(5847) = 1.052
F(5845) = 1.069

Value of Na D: 1.4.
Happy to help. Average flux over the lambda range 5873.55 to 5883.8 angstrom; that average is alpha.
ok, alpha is 1.1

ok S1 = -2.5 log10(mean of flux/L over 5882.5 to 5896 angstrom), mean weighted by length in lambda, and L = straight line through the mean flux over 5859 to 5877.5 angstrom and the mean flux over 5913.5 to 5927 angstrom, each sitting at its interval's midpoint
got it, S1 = 0.10 mag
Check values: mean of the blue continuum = 1.08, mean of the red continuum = 1.13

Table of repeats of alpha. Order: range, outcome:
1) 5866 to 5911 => 1.05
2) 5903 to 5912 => 1.04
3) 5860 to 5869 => 1.11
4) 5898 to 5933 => 1.1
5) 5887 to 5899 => 0.93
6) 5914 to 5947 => 1.1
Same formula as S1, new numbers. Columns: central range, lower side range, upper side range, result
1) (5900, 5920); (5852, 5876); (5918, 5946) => 0.01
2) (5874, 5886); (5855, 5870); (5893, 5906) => -0.08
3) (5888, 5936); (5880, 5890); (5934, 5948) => 0.05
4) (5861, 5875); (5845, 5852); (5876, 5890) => 0.03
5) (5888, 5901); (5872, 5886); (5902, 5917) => 0.14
